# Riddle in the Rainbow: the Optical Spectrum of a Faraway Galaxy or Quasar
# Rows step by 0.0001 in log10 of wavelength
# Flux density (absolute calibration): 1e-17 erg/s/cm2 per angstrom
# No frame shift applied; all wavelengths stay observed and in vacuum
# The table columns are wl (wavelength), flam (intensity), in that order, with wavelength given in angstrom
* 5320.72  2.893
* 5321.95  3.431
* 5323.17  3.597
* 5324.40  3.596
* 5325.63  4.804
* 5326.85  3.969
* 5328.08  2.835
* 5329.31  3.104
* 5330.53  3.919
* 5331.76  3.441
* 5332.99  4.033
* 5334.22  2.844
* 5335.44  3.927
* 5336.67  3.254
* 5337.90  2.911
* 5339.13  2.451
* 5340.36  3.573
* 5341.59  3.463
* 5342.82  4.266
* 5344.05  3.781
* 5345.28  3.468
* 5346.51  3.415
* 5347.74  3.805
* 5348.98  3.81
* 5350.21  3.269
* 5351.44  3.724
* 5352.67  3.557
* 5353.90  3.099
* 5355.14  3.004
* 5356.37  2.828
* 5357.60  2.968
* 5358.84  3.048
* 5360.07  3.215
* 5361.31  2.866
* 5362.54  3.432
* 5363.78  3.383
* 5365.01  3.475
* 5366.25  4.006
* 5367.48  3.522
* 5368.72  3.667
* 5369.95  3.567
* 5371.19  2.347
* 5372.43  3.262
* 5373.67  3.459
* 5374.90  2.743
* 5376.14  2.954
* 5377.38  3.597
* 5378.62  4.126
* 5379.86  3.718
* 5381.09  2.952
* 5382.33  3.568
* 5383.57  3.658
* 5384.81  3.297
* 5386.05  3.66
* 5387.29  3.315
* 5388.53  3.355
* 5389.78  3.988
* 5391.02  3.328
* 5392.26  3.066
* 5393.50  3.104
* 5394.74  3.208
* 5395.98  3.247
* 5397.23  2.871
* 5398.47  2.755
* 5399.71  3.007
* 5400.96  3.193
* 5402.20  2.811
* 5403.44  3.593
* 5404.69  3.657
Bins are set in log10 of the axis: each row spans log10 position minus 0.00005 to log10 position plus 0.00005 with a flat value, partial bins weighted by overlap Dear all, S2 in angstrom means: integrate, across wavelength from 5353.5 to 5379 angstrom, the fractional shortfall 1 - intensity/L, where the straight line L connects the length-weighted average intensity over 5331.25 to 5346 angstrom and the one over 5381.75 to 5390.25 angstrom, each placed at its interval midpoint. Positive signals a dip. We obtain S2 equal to 1.8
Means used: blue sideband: 3.45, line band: 3.26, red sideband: 3.54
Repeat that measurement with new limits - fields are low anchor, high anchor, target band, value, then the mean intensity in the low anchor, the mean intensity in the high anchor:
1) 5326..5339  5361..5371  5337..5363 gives 0.8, 3.41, 3.46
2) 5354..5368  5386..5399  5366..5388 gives -1.1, 3.24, 3.25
